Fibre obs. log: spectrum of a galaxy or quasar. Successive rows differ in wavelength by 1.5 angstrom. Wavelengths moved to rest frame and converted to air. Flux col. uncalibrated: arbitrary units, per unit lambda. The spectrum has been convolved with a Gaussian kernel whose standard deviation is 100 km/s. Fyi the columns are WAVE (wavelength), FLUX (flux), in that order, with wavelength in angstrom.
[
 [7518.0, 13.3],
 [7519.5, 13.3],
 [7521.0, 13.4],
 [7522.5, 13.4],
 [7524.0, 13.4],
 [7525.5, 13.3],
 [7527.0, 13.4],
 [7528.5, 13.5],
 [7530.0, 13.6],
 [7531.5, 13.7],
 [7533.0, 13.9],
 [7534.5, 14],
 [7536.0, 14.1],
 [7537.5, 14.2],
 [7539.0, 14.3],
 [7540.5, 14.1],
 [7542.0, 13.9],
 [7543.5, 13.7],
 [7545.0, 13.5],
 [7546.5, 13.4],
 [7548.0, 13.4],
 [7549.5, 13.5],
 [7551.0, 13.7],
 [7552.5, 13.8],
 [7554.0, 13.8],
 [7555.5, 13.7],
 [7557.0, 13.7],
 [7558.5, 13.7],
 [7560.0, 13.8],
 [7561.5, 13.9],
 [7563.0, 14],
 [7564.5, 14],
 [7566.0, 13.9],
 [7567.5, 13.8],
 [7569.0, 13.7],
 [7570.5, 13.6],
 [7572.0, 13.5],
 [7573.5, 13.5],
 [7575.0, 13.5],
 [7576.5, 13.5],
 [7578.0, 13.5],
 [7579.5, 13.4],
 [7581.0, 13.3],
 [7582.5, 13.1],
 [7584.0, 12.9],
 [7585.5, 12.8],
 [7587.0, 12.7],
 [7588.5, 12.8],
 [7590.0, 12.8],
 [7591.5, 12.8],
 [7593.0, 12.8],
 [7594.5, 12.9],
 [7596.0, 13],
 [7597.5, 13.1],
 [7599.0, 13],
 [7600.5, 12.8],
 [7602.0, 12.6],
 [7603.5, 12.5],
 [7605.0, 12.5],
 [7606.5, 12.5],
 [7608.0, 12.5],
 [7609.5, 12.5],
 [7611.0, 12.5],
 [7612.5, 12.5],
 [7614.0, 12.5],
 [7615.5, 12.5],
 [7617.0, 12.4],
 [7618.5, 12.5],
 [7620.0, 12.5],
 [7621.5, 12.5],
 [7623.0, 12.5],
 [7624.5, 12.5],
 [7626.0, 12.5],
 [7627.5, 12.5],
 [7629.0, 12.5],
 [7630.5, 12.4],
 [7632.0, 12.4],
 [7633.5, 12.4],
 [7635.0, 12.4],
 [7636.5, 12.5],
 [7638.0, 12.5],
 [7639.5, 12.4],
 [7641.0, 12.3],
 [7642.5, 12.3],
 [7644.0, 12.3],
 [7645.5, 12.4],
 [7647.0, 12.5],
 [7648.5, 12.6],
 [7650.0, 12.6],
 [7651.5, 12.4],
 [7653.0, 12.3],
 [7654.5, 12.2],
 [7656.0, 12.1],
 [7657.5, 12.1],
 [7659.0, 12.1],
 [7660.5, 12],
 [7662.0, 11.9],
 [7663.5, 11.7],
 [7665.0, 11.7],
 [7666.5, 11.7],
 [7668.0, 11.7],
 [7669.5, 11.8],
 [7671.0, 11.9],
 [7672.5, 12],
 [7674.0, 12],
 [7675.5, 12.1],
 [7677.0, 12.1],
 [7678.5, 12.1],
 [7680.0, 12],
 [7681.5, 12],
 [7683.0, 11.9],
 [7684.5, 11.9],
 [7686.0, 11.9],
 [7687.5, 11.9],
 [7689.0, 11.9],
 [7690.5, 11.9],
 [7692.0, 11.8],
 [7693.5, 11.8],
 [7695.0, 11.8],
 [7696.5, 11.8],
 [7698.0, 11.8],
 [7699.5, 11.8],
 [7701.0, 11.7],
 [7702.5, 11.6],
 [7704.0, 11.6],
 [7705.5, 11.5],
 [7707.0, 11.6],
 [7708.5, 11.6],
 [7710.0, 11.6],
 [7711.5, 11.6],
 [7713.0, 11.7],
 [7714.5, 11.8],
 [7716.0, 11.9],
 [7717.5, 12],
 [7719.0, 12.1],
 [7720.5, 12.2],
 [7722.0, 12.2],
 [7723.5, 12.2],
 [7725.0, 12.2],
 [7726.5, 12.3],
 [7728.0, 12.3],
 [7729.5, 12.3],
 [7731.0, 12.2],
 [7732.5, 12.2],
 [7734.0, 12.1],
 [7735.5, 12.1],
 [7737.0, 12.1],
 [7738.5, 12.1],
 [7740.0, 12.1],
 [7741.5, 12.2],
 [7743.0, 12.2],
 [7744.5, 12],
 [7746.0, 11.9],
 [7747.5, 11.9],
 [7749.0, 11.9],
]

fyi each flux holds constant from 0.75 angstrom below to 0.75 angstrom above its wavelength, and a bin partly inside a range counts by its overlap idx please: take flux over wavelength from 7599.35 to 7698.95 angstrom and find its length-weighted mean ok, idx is 12.2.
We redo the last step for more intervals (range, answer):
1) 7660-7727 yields 11.9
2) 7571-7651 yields 12.7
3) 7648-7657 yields 12.4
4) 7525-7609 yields 13.4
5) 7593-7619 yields 12.6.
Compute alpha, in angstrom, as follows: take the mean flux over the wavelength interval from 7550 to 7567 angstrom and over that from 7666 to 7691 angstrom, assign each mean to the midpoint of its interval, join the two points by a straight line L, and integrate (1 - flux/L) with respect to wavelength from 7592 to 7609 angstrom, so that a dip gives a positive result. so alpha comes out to 0.53 angstrom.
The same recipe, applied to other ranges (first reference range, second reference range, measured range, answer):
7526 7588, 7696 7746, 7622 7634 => 0.4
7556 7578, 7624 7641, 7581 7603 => 0.6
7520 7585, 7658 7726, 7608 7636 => 0.6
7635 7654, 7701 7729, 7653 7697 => 0.9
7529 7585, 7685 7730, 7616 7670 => 1.6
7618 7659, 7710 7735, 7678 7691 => 0.3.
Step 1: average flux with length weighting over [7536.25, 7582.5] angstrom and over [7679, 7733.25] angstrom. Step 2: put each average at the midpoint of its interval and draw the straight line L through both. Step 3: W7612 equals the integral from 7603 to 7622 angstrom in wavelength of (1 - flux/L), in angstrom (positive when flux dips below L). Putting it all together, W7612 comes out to 0.8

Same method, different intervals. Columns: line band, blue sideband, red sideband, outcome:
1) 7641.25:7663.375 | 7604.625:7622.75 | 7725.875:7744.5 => 0.24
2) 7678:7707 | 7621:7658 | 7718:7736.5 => 1.09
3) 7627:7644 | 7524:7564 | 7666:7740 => 0.39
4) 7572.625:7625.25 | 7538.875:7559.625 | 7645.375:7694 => 0.85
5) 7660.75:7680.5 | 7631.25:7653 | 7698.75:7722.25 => 0.41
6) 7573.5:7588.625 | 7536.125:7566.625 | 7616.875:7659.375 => 0.16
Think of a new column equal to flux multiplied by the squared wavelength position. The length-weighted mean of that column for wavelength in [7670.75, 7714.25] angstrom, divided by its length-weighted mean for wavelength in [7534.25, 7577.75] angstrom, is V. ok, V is 0.89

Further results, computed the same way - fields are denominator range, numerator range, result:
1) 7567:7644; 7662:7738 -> 0.96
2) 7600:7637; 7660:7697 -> 0.97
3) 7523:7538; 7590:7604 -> 0.95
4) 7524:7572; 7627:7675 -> 0.91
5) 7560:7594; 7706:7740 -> 0.93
